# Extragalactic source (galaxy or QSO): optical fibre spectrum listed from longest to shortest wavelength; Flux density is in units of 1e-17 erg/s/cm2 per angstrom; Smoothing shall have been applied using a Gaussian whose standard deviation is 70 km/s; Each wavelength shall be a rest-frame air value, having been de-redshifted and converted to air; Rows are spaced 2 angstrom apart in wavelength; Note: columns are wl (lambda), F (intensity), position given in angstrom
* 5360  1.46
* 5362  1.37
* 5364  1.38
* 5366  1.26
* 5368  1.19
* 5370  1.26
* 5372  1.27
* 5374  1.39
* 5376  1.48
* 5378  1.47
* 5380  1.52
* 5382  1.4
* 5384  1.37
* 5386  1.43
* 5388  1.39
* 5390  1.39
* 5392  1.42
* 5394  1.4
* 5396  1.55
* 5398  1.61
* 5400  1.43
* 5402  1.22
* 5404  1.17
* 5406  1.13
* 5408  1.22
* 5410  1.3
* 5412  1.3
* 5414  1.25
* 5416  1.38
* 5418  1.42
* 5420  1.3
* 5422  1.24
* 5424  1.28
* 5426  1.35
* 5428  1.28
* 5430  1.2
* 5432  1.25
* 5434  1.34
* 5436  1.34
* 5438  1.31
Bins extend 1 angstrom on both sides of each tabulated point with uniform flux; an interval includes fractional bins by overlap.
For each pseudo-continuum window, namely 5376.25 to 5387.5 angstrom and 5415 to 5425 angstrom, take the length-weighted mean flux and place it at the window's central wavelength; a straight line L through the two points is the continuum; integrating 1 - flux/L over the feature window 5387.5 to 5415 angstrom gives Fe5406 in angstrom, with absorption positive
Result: 0.8 angstrom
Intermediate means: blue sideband 1.44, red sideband 1.32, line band 1.34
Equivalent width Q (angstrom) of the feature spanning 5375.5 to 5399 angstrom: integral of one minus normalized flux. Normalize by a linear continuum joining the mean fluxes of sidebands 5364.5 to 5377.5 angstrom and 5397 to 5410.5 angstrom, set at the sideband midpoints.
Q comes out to -2.6 angstrom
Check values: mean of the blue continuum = 1.32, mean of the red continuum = 1.3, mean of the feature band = 1.45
